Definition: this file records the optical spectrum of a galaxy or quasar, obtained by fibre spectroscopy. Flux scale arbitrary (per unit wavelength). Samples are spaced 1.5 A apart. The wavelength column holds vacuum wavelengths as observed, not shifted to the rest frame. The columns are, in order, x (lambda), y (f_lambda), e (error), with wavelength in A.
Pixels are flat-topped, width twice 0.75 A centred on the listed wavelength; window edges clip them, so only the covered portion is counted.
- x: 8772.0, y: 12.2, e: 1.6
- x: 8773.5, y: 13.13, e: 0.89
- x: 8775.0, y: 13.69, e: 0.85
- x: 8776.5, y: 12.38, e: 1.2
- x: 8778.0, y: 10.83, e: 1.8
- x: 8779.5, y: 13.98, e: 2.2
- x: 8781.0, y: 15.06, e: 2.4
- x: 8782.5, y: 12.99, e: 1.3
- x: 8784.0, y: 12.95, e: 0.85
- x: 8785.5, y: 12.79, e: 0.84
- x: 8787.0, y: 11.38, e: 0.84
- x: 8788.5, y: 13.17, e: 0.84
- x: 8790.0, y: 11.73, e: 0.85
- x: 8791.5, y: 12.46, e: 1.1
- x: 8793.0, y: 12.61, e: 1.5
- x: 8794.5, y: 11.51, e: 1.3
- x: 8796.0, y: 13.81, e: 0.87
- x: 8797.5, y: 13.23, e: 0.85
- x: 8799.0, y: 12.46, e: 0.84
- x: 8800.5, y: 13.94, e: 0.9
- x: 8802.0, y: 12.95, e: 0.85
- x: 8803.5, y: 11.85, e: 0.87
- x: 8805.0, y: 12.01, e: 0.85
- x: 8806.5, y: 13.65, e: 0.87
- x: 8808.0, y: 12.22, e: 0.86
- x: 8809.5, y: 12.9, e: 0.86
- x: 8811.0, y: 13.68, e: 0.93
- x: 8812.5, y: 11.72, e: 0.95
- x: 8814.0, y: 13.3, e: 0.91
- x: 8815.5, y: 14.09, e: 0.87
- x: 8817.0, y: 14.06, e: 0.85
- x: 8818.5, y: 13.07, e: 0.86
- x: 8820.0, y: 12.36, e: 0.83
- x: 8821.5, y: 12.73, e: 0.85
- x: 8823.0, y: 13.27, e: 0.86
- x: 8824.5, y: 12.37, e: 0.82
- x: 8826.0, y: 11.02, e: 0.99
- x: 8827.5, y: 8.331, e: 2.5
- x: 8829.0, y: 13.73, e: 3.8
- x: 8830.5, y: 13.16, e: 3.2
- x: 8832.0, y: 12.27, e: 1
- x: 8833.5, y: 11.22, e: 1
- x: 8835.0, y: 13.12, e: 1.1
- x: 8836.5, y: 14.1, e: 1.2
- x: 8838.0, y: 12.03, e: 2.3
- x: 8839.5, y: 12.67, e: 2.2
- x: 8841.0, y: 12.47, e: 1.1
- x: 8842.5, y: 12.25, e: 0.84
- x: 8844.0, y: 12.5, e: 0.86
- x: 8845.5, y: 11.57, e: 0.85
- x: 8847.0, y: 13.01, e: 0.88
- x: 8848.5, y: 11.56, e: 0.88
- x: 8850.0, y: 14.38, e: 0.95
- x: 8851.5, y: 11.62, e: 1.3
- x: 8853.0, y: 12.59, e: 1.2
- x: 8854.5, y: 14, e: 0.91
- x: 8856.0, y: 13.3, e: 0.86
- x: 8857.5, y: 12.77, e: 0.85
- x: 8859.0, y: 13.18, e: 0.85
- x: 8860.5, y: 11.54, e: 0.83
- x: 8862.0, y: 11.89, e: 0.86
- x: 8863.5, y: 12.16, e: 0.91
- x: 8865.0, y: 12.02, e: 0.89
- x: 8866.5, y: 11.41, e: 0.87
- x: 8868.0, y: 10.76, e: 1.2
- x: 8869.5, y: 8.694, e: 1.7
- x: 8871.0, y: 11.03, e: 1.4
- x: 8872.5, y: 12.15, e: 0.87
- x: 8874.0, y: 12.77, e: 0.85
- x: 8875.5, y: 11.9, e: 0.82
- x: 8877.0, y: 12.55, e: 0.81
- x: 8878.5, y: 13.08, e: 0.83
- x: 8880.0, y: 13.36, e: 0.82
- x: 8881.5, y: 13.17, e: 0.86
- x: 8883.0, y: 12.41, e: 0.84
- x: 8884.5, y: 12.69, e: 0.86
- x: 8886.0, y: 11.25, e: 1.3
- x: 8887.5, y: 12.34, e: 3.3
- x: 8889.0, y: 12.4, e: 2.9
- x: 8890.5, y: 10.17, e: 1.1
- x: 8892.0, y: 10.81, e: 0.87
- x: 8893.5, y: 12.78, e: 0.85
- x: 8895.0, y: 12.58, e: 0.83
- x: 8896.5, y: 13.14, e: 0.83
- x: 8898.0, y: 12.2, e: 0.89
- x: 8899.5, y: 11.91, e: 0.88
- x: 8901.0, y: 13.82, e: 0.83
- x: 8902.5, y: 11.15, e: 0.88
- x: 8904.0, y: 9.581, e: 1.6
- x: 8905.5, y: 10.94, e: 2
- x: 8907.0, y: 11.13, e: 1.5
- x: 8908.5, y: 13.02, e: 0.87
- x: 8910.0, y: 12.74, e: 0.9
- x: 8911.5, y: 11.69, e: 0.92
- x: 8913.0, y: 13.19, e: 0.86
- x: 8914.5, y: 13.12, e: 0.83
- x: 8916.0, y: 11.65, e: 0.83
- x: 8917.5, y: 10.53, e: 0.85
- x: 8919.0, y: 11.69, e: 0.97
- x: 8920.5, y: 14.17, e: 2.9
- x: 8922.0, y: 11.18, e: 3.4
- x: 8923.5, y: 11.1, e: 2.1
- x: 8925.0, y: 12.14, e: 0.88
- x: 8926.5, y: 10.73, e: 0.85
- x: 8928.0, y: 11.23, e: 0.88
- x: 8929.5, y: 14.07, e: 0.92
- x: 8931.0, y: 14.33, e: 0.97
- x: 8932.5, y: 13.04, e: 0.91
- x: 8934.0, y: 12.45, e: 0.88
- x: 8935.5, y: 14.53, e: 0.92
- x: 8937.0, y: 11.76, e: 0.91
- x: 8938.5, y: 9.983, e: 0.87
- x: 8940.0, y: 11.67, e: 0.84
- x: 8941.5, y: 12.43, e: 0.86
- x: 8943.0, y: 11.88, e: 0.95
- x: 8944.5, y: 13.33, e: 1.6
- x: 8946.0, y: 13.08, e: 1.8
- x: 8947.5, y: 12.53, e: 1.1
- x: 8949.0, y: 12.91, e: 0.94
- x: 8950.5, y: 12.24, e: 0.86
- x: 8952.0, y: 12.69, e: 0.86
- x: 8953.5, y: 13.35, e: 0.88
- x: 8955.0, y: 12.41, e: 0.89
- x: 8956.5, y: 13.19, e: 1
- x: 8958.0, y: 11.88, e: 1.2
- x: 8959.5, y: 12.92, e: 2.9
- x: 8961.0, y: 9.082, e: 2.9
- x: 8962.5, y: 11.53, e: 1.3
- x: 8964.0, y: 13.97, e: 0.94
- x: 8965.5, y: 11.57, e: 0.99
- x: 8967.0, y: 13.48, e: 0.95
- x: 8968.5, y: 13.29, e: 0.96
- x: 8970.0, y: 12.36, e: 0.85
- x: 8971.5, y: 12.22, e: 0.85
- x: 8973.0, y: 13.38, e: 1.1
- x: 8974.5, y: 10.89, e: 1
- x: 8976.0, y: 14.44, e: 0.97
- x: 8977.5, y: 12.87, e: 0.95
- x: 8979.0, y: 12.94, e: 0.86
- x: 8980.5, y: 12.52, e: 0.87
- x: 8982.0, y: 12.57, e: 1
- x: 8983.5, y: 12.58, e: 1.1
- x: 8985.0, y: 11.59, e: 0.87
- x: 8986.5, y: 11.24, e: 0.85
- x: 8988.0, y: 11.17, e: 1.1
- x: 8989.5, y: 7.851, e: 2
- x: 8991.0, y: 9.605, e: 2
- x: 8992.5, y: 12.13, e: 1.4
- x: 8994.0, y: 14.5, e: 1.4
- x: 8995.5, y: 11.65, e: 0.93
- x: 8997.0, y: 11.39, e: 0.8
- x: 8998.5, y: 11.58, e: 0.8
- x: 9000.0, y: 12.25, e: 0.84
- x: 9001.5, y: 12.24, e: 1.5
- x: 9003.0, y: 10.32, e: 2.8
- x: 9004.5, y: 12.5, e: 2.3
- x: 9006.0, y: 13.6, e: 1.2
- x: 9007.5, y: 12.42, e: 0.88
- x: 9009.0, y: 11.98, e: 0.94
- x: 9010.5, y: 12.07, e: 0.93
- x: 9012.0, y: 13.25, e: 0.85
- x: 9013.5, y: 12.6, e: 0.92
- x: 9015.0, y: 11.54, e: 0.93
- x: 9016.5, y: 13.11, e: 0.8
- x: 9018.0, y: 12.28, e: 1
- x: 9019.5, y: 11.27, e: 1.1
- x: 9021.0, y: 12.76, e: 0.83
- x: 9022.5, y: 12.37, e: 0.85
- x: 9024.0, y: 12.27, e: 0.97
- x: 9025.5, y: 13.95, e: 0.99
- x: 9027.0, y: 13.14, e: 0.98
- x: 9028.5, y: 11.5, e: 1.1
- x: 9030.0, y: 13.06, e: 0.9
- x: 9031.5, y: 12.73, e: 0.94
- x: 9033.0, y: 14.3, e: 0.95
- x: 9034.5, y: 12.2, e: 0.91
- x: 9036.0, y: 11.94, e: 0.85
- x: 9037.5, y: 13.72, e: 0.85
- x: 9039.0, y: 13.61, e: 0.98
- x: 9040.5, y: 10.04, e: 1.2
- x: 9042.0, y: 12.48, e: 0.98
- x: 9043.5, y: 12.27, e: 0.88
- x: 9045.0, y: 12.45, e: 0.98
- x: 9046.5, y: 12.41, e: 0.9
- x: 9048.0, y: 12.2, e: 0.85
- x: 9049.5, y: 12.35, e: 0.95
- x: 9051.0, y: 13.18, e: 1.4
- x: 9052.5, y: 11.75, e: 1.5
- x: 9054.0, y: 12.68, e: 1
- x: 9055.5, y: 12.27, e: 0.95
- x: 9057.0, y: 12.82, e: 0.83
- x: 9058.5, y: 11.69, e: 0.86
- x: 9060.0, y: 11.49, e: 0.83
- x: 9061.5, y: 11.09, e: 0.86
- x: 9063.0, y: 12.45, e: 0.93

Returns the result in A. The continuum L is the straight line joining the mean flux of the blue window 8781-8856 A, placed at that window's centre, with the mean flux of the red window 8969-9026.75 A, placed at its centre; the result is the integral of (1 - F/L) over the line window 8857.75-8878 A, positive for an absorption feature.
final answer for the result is 1.27 A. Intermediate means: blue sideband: 12.7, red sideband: 12.2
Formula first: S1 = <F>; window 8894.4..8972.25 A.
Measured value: 12.3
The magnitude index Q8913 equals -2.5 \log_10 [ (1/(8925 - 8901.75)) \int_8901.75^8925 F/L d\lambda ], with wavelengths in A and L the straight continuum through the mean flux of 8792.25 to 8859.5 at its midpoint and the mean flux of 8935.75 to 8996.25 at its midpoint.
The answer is 0.05 mag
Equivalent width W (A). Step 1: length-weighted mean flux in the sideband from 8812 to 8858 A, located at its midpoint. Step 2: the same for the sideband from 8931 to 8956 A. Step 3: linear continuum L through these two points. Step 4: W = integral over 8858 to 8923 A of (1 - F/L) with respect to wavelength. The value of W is 3.06 A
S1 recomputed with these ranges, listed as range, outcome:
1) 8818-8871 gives 12.2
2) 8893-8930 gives 12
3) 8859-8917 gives 12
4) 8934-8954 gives 12.5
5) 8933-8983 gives 12.5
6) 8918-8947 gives 12.3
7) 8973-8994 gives 11.9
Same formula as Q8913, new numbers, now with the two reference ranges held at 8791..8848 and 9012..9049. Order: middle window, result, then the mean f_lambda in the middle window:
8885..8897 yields 0.06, 11.9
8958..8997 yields 0.04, 12.1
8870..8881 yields 0.02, 12.3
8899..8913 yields 0.06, 11.8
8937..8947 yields 0.05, 12.1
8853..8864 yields -0.01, 12.7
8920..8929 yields 0.07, 11.8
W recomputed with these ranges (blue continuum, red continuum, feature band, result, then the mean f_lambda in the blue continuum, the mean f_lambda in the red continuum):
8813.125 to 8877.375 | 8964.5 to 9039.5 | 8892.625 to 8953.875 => 0.3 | 12.3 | 12.3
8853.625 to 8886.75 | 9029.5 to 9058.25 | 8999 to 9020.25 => 0.4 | 12.2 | 12.5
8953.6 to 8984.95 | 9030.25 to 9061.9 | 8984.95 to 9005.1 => 1.7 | 12.5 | 12.4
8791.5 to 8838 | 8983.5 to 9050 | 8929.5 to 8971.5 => -0.7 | 12.7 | 12.2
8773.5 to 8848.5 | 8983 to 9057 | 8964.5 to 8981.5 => -0.6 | 12.7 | 12.2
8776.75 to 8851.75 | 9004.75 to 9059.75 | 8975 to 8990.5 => 0.8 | 12.6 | 12.5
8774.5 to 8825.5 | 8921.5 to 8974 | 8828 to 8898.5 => 2.0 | 12.8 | 12.4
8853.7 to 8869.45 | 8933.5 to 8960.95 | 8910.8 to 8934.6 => 0.1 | 12.1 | 12.4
